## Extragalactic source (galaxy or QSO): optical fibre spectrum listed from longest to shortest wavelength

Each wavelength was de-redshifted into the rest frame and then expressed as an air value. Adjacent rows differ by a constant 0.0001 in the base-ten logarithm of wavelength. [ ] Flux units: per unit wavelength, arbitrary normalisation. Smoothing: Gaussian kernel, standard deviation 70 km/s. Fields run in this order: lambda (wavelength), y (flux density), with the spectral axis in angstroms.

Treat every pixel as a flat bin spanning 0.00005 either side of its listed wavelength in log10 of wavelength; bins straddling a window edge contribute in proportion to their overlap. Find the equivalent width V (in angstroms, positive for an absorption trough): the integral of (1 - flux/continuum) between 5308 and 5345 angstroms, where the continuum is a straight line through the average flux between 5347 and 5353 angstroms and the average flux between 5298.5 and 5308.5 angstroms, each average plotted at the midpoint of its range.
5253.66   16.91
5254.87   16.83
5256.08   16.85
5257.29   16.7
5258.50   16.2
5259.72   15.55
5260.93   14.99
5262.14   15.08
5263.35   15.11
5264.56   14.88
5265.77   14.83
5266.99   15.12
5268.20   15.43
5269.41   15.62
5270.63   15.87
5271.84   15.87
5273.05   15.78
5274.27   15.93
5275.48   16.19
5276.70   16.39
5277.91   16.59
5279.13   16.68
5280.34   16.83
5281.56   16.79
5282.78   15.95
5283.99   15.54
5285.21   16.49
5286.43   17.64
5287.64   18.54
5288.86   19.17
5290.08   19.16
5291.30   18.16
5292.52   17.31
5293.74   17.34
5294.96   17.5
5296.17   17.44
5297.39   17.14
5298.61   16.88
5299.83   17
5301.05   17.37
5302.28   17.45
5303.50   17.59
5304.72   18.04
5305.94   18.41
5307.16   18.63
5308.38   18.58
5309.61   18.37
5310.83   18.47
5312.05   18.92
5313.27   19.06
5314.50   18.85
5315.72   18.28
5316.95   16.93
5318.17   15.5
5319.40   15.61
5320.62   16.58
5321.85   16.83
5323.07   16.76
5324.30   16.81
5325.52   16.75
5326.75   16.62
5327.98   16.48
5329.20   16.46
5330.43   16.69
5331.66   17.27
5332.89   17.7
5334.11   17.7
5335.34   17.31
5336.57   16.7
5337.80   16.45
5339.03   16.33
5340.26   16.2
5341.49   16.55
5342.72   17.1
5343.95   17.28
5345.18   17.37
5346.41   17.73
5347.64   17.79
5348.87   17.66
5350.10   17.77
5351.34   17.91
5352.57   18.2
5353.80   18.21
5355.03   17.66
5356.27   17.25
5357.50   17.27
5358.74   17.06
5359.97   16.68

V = 1.3 angstroms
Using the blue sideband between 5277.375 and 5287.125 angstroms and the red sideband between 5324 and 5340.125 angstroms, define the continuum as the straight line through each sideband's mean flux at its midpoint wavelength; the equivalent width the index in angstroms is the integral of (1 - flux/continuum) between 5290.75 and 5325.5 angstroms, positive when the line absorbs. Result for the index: -1.7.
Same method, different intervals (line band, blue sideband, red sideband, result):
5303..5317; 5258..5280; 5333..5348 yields -1.6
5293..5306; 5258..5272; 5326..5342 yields -1.1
